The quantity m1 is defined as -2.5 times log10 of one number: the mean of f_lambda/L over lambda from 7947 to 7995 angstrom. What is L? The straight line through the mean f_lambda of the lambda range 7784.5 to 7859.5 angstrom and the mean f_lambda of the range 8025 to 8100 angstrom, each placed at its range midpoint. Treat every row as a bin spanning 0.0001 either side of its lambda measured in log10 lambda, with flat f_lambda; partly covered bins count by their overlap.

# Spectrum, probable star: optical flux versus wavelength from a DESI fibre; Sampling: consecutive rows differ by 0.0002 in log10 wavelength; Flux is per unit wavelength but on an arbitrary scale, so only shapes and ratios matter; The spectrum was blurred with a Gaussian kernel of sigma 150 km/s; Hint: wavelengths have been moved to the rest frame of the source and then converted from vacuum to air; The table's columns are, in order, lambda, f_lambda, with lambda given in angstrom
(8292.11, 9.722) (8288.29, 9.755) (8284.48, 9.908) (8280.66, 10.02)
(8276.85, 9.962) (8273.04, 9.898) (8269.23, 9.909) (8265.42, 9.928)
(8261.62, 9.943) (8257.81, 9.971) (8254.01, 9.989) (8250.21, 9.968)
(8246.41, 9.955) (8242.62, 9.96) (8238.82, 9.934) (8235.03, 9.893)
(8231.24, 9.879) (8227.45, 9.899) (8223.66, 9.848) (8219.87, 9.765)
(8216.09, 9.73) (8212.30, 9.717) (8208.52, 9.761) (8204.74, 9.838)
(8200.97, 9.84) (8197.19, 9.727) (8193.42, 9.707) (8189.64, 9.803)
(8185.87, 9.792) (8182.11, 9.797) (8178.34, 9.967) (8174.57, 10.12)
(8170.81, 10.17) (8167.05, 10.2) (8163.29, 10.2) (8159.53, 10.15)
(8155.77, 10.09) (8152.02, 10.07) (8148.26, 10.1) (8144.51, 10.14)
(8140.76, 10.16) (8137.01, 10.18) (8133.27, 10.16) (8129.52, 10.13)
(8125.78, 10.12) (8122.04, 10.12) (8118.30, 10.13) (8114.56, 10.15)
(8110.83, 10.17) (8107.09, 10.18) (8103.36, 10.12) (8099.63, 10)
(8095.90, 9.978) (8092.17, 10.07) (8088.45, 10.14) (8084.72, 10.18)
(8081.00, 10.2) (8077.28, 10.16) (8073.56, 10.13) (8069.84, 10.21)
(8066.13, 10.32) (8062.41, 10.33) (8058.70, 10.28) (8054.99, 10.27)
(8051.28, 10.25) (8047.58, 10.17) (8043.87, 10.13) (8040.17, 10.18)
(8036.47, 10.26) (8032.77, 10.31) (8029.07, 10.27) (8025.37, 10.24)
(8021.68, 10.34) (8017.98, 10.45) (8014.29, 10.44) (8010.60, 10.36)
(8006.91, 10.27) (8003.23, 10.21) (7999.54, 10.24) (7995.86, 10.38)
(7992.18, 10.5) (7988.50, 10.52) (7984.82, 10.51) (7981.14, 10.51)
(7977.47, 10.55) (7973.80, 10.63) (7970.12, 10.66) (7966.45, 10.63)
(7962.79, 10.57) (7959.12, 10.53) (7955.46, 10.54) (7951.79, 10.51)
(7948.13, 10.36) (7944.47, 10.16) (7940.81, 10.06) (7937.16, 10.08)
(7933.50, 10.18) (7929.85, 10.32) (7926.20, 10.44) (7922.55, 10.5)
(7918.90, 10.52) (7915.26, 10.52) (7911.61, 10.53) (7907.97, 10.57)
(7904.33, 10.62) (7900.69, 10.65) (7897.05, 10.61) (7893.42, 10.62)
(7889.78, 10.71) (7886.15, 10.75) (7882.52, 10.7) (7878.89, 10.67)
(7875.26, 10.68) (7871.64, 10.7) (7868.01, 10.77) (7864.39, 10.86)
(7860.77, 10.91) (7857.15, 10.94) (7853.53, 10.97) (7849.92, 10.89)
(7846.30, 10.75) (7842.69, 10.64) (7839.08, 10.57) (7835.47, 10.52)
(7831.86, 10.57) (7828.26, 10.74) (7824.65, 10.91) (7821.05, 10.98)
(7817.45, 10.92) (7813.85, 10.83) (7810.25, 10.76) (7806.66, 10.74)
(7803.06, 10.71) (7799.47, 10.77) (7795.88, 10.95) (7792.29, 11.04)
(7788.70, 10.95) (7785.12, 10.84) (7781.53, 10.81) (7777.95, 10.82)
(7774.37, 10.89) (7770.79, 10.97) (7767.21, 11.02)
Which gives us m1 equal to -0.01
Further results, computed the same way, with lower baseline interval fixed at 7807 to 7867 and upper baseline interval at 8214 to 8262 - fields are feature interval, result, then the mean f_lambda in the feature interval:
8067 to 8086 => 0.01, 10.2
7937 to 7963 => 0.02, 10.4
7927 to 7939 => 0.04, 10.2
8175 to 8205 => 0.02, 9.82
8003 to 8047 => 0.01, 10.3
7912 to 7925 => 0.01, 10.5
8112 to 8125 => 0.00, 10.1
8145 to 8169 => -0.01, 10.1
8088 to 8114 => 0.01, 10.1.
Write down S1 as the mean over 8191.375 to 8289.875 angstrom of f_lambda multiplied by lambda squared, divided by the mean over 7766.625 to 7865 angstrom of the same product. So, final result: 1.01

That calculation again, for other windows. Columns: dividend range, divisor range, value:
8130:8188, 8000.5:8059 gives 1.01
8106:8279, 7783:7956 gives 1.02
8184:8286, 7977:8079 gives 1.01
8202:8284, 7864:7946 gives 1.02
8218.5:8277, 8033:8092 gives 1.02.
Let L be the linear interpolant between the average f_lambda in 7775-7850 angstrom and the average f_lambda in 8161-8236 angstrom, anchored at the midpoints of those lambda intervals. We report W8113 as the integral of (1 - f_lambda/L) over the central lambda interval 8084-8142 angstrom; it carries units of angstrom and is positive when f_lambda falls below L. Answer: -0.2 angstrom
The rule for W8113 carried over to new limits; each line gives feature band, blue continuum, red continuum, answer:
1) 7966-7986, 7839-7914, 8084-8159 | -0.2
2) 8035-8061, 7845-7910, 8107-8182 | 0.3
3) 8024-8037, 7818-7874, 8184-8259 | 0.1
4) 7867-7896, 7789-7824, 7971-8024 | 0.0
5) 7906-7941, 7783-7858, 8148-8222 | 0.6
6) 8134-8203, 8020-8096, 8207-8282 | 0.1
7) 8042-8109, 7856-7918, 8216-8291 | 0.7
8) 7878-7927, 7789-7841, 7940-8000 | 0.0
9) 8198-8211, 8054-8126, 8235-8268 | 0.3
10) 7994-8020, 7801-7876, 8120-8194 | 0.2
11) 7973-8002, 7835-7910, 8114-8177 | 0.0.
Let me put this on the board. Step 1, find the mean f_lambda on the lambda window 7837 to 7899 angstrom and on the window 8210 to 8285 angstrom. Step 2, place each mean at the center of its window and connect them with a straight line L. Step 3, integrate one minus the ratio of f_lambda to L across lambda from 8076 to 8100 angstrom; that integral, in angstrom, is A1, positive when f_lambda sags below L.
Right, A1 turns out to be 0.3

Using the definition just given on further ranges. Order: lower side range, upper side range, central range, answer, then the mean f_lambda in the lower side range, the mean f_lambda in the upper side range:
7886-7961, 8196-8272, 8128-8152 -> -0.2 angstrom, 10.5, 9.87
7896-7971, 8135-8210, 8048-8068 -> -0.1 angstrom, 10.5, 9.99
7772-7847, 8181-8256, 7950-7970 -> -0.2 angstrom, 10.8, 9.84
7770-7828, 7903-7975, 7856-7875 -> -0.3 angstrom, 10.9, 10.4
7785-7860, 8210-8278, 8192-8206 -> 0.3 angstrom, 10.8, 9.9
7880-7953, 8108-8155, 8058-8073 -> 0.0 angstrom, 10.5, 10.1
